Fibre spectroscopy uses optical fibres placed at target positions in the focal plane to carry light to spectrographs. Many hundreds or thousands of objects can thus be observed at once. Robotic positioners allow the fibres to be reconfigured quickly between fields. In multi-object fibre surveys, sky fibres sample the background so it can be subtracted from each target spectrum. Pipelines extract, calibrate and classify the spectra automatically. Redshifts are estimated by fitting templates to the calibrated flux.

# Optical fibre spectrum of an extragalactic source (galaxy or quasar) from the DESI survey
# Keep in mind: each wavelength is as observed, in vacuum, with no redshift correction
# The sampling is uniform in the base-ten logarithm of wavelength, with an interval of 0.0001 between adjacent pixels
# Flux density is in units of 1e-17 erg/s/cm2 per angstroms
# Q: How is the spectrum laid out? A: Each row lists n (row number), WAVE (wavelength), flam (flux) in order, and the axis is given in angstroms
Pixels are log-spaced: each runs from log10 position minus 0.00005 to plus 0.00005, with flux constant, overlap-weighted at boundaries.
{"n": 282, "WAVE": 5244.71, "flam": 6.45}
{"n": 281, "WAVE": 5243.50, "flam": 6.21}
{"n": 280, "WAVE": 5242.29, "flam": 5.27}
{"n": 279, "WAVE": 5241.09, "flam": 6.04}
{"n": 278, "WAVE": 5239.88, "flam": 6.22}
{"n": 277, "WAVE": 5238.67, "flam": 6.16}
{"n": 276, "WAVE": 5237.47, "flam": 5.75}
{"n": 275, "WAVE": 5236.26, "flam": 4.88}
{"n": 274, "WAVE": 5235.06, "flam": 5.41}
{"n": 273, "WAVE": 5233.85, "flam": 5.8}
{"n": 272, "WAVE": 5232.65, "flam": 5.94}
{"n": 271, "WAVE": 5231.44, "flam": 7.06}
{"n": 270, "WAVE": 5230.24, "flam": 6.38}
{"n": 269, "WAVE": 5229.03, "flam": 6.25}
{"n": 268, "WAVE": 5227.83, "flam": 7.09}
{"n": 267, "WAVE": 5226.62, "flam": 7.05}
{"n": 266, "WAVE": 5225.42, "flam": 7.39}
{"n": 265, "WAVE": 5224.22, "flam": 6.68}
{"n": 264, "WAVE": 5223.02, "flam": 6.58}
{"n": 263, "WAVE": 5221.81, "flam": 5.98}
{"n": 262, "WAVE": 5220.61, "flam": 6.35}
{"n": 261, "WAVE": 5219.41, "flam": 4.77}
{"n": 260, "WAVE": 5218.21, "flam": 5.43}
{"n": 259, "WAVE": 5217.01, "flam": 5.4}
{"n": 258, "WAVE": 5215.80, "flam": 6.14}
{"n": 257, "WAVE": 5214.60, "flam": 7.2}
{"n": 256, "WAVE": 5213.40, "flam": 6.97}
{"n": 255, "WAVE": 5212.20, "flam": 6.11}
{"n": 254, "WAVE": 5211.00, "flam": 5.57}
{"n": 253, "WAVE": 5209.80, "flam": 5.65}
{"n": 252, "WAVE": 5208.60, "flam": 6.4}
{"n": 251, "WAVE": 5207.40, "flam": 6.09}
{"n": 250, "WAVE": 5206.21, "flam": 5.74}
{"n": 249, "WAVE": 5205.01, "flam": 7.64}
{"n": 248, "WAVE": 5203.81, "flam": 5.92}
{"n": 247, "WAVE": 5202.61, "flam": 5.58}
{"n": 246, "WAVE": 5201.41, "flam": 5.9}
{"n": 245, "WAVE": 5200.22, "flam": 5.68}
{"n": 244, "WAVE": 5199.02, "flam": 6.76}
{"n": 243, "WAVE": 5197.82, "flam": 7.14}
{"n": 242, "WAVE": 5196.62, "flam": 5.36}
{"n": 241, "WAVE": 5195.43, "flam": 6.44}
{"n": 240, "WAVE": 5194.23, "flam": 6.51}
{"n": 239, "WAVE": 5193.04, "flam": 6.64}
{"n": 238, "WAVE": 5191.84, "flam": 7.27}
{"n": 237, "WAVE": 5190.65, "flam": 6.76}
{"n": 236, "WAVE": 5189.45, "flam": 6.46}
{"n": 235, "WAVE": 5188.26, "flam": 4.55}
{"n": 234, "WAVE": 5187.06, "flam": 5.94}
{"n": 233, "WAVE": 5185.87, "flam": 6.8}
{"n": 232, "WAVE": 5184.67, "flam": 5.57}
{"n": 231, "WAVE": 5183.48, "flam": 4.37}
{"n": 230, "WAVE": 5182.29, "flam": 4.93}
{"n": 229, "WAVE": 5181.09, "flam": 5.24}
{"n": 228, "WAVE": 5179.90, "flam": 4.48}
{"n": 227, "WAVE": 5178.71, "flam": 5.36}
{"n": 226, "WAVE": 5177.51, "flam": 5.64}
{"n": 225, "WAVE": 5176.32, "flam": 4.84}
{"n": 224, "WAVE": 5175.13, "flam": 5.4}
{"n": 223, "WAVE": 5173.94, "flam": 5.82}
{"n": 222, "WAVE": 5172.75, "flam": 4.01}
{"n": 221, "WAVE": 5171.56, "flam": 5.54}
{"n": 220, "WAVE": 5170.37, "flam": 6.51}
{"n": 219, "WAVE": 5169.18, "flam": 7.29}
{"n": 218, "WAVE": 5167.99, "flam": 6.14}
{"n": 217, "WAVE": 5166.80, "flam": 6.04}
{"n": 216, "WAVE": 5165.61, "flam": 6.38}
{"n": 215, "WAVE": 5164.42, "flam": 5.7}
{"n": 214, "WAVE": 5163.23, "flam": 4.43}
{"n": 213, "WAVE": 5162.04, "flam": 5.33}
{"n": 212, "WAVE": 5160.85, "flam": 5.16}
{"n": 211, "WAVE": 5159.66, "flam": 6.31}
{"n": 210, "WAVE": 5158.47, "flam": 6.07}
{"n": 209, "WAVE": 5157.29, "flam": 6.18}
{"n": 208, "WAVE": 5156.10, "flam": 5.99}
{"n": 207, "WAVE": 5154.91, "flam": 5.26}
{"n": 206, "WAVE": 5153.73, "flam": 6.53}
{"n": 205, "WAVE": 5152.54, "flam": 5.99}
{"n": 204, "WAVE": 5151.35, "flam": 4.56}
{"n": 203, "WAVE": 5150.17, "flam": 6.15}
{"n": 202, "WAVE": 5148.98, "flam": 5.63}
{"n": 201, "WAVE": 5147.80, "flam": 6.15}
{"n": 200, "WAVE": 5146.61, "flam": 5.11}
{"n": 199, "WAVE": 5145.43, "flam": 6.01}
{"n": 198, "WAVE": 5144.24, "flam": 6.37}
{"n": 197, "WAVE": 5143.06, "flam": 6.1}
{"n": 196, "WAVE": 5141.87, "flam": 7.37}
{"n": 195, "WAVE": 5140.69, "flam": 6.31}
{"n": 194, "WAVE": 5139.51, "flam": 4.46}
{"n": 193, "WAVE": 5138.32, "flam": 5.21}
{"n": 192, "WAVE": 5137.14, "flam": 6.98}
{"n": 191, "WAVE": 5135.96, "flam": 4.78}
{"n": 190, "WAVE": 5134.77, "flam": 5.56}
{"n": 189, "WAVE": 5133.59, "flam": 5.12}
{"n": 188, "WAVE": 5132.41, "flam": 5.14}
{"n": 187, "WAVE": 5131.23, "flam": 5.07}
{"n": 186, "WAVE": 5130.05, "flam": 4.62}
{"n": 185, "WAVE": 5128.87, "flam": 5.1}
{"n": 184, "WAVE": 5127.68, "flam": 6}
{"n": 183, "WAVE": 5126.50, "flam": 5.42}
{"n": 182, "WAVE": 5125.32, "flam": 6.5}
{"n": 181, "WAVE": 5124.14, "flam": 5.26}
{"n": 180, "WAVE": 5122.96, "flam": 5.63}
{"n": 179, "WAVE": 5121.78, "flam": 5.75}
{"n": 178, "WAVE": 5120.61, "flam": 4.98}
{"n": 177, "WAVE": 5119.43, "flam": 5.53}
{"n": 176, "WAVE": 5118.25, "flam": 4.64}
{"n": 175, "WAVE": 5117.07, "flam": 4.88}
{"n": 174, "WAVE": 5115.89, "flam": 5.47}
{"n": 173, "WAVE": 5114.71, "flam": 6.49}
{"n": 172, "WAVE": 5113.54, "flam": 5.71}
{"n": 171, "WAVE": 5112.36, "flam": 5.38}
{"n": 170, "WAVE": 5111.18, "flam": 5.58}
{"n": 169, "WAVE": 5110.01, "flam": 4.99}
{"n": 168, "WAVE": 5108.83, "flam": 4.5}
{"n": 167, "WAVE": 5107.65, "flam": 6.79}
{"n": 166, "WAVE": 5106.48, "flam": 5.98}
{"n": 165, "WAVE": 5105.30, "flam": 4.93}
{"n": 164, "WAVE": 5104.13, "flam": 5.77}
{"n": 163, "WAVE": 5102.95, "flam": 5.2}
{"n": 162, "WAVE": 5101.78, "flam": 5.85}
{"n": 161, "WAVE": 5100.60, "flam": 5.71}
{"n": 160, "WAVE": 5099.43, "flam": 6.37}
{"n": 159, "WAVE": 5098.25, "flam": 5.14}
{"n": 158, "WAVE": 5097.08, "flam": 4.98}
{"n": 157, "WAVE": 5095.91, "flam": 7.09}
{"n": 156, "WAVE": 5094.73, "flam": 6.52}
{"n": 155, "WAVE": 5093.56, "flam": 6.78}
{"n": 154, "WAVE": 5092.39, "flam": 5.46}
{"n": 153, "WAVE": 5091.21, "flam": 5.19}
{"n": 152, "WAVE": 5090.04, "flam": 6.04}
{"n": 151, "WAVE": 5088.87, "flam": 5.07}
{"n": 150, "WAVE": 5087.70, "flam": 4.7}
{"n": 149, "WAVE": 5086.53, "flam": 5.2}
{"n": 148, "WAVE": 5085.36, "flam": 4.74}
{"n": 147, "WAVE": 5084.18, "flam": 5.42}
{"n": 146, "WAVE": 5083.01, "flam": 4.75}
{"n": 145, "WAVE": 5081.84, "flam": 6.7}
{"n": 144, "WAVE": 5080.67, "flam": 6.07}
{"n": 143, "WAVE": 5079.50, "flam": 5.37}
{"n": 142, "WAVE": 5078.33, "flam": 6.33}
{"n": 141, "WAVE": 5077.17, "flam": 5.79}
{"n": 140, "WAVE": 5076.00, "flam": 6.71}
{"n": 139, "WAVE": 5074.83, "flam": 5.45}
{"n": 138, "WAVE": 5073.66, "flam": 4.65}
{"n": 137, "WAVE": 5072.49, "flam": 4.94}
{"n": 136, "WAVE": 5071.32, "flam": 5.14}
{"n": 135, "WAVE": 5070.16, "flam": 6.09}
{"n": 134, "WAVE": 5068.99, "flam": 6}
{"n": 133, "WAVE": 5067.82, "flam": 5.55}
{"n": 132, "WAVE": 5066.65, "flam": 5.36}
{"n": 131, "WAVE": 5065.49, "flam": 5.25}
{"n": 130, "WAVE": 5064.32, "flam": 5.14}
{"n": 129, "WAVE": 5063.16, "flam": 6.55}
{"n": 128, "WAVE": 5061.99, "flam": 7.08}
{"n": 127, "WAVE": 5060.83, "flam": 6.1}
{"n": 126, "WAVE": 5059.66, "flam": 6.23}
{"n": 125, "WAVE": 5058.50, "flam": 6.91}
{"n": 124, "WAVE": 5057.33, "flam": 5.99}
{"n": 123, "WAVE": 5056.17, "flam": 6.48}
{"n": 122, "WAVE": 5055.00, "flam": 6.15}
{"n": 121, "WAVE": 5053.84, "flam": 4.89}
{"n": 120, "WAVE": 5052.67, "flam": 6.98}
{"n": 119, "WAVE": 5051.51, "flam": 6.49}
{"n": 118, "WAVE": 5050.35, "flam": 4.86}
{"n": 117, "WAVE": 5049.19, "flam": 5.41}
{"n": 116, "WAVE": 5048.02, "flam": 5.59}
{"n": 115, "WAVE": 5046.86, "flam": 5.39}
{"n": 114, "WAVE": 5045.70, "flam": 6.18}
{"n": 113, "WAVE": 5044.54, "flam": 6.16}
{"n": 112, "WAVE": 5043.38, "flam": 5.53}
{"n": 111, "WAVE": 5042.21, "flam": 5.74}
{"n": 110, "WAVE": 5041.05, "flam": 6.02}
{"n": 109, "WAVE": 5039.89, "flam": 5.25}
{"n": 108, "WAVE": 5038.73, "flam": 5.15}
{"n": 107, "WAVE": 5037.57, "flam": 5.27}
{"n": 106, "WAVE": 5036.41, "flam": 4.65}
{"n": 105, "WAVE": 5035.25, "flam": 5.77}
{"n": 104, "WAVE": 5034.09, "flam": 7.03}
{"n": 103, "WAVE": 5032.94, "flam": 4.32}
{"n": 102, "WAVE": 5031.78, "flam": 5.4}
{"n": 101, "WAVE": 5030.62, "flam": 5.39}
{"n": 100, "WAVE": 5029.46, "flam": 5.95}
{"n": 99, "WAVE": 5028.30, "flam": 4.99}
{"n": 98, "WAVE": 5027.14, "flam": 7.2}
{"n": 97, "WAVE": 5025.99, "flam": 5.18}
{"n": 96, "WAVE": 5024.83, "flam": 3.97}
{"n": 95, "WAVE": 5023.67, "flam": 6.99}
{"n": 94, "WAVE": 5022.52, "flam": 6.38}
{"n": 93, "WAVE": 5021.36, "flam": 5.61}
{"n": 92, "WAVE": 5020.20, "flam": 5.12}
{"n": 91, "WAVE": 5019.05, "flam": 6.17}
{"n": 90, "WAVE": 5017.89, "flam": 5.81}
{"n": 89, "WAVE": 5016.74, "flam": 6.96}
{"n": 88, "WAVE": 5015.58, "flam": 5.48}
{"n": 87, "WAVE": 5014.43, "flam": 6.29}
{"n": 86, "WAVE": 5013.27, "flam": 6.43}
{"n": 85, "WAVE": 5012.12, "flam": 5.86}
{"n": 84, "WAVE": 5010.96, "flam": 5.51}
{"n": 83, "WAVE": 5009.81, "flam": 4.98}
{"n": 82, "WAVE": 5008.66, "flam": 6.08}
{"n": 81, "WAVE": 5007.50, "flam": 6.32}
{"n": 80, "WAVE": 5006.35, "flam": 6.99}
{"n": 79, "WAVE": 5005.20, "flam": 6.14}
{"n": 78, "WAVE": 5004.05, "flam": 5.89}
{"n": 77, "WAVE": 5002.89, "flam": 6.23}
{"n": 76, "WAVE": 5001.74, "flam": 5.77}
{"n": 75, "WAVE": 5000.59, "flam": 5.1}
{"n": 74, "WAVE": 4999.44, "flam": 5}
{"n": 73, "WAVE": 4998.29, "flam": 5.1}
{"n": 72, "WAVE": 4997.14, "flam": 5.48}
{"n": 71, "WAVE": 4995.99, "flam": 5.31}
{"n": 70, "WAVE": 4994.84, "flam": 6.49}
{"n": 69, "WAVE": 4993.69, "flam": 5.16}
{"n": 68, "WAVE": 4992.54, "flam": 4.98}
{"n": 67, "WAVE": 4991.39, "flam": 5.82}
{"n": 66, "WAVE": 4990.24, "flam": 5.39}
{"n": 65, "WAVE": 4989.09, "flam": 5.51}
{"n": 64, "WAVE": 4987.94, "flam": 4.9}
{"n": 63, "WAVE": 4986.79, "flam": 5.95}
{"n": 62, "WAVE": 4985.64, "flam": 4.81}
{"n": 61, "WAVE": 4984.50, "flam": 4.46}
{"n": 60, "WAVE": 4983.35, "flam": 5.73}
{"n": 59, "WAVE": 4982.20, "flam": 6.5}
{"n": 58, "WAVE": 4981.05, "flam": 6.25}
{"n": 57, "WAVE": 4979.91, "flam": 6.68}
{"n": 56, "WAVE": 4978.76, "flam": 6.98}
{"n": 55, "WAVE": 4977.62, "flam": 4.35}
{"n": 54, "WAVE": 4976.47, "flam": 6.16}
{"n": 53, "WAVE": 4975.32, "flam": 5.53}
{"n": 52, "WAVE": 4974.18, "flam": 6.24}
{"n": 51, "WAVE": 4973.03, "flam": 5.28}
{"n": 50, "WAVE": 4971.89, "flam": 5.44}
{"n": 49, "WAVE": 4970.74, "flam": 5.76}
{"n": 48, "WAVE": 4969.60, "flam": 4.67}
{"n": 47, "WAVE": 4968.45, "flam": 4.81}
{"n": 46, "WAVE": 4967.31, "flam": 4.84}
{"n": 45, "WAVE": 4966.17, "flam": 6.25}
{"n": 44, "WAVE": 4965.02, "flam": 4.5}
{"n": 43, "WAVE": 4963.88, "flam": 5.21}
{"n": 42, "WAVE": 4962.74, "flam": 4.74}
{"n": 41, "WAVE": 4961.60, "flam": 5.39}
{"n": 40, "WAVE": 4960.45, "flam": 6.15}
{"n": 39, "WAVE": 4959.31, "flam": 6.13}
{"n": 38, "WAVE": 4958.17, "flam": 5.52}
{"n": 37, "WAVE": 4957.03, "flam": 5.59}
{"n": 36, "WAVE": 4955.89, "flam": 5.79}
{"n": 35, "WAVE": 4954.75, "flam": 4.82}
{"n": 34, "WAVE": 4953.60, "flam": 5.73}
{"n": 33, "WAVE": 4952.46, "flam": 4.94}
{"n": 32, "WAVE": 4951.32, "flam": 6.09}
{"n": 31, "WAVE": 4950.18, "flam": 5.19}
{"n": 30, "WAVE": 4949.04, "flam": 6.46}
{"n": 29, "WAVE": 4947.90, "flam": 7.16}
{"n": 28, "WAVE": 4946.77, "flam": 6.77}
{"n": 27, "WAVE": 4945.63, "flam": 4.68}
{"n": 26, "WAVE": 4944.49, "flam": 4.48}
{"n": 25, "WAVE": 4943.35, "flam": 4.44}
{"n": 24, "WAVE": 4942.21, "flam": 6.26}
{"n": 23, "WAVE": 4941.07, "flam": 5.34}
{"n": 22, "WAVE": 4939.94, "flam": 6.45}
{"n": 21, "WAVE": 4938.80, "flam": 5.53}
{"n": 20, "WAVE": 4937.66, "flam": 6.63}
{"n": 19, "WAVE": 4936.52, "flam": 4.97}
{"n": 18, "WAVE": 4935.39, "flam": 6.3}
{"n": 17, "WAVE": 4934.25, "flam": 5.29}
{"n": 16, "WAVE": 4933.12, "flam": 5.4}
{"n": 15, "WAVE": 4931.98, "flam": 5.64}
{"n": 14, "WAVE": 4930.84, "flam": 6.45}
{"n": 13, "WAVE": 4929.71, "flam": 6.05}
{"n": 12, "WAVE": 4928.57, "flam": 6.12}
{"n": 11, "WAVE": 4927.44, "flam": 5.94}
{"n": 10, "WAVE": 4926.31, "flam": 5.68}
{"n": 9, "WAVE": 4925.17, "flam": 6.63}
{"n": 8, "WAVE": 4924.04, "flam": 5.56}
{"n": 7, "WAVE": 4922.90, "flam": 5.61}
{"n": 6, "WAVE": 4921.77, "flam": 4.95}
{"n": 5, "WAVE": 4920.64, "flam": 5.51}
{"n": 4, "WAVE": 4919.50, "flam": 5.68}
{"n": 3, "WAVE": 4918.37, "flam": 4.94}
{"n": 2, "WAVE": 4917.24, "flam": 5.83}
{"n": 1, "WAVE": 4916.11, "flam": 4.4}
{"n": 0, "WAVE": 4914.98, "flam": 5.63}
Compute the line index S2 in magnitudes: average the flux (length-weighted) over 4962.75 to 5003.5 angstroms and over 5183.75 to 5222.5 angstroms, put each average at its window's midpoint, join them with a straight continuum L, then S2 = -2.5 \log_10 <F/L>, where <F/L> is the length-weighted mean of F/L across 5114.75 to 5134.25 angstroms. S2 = 0.106 mag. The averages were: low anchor 5.49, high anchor 6.13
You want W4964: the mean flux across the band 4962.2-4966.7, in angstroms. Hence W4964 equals 5.17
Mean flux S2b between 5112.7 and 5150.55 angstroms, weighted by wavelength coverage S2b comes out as 5.6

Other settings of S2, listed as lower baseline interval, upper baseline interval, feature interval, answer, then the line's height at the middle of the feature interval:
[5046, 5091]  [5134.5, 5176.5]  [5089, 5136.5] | 0.04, 5.75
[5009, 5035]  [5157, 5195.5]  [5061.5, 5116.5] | 0.02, 5.77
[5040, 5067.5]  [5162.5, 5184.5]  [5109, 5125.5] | 0.05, 5.67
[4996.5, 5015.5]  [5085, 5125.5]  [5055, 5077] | -0.04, 5.66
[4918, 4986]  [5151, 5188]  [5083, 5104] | 0.00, 5.61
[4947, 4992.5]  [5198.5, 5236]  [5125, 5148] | 0.07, 6.01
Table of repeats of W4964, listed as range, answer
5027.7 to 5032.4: 5.42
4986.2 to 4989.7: 5.44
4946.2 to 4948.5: 6.98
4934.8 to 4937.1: 5.63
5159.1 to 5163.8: 5.3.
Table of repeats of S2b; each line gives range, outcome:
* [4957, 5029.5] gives 5.66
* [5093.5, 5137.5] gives 5.56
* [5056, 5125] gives 5.67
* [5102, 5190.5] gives 5.59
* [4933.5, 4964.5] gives 5.63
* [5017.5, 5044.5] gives 5.61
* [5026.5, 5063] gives 5.83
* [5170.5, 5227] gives 5.96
